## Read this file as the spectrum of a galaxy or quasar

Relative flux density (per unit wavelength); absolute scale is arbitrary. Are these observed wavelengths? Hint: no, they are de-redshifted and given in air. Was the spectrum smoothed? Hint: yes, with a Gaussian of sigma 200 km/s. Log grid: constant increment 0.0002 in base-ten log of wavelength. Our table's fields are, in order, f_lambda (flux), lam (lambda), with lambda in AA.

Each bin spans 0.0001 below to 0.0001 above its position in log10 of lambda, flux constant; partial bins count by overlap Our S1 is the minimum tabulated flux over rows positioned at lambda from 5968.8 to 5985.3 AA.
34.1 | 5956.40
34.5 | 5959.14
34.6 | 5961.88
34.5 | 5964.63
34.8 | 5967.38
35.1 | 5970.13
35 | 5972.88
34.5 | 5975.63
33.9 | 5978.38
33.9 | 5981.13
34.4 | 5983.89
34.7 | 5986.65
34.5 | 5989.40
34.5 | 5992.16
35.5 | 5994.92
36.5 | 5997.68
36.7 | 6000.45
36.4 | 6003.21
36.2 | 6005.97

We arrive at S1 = 33.9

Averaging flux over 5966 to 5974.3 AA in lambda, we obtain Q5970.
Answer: 35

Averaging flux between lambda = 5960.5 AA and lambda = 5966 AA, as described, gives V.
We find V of 34.6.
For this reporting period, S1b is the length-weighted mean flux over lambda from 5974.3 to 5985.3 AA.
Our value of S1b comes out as 34.2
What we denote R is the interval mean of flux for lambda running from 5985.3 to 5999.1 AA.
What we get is 35.1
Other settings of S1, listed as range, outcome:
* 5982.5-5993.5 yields 34.4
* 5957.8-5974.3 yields 34.5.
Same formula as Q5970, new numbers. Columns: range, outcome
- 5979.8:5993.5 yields 34.4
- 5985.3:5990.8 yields 34.6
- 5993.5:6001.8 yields 36.2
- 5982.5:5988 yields 34.5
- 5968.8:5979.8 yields 34.6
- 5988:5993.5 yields 34.5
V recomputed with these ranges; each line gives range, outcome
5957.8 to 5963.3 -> 34.6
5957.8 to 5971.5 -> 34.7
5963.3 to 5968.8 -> 34.6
